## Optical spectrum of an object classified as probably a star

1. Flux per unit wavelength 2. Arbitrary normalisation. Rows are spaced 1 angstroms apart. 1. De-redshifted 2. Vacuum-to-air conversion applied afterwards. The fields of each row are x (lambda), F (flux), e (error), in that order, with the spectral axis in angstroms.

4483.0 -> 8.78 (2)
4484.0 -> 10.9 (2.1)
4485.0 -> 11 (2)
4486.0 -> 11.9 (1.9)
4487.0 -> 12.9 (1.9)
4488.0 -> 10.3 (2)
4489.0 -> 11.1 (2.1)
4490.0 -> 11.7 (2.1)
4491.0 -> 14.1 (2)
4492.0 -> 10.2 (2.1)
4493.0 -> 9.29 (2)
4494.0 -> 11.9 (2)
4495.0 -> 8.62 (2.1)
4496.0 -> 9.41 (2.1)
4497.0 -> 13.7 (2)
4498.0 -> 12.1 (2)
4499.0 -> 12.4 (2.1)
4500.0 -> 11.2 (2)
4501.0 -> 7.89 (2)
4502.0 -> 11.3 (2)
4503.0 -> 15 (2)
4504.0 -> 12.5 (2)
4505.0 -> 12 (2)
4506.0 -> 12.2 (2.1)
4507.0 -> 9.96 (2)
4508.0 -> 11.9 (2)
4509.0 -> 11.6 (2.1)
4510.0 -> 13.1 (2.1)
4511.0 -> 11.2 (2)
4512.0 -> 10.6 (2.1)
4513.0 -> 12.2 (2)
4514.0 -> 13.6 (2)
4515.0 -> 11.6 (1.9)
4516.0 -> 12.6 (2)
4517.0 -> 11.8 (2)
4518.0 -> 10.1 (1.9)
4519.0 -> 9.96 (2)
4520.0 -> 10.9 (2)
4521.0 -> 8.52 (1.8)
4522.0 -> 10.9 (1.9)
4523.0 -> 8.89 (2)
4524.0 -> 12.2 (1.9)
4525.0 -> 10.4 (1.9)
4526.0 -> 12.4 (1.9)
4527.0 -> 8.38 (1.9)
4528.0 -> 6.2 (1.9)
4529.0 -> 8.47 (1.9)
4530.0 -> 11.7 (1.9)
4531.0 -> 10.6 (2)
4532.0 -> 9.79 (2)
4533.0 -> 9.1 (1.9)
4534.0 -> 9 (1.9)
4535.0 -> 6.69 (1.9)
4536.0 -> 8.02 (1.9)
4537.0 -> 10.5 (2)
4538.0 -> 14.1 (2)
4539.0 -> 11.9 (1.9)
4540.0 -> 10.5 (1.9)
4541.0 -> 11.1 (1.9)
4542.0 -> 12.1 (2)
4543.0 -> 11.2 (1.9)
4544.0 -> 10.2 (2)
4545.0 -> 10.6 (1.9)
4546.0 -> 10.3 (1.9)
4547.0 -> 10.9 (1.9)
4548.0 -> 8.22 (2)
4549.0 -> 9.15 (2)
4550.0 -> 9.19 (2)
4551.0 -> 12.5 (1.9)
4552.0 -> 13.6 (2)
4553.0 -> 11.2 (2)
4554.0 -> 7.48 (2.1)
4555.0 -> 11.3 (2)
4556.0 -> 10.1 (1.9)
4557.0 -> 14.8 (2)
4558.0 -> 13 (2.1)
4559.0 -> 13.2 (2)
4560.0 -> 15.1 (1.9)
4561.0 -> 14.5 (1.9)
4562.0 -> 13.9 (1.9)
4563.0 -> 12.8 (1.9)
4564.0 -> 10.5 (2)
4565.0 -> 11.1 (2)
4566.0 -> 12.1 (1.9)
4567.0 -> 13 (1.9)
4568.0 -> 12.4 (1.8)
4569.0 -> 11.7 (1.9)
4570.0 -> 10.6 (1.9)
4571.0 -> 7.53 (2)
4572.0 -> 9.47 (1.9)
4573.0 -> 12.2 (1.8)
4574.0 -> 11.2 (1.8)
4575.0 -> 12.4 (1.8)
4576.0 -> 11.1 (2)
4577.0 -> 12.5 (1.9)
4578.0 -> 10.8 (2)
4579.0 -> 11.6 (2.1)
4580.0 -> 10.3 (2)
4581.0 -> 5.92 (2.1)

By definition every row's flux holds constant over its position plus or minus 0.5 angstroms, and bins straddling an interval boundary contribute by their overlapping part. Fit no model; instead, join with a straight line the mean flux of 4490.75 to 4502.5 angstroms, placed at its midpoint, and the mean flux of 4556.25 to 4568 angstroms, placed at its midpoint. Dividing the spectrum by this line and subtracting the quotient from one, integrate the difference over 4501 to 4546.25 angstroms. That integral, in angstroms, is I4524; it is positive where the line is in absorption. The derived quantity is 3.6 angstroms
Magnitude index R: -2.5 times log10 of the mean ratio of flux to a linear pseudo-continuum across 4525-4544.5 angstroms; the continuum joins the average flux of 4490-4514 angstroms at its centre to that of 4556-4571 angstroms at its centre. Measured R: 0.19 mag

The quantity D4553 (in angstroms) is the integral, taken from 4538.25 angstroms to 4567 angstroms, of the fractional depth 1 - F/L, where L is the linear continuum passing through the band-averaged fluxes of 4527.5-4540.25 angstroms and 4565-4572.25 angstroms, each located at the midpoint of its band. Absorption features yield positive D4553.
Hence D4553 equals -3.11 angstroms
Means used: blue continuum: 9.72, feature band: 11.6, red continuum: 11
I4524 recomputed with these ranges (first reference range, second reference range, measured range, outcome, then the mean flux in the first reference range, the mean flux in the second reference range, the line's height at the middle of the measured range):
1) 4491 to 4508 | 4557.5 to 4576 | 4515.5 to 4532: 1.9 angstroms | 11.3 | 12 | 11.6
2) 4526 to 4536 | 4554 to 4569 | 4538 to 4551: -0.2 angstroms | 9.01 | 12.5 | 10.6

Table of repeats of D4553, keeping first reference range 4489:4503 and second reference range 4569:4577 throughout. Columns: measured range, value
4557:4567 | -2.0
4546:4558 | 0.1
